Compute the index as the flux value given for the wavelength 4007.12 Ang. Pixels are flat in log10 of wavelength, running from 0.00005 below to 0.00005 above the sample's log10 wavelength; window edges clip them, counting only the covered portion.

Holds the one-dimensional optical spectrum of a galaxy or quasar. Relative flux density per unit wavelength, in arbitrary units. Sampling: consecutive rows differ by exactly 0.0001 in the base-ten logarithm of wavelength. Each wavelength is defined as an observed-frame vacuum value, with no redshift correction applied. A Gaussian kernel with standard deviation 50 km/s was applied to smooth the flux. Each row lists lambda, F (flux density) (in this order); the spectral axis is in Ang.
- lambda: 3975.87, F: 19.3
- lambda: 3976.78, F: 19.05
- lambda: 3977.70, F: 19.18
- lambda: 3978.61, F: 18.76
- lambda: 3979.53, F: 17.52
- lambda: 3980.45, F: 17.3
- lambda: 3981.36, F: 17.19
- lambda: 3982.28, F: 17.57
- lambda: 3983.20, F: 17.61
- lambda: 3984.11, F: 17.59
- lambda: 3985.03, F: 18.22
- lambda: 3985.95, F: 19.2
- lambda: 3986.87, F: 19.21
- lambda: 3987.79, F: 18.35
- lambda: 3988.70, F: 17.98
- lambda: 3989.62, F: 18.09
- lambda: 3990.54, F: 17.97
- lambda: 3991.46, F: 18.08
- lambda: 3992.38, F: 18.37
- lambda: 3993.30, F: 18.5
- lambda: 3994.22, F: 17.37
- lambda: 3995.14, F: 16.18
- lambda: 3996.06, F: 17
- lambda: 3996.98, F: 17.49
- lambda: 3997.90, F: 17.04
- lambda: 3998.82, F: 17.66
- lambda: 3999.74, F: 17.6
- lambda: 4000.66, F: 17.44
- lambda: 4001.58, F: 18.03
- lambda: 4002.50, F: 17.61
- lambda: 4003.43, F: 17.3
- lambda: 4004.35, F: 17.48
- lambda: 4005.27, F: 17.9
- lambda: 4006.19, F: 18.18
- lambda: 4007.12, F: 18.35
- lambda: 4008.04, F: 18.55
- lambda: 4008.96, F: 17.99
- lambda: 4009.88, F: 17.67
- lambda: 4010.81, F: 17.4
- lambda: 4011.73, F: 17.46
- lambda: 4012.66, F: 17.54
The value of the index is 18.35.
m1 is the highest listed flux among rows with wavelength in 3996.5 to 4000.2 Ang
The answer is 17.66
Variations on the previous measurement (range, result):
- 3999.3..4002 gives 18.03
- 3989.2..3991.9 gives 18.09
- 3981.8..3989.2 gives 19.21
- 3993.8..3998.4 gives 17.49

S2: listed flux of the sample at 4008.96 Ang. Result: 17.99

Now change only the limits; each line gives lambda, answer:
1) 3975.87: 19.3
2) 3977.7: 19.18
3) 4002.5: 17.61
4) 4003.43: 17.3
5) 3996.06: 17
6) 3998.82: 17.66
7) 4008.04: 18.55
